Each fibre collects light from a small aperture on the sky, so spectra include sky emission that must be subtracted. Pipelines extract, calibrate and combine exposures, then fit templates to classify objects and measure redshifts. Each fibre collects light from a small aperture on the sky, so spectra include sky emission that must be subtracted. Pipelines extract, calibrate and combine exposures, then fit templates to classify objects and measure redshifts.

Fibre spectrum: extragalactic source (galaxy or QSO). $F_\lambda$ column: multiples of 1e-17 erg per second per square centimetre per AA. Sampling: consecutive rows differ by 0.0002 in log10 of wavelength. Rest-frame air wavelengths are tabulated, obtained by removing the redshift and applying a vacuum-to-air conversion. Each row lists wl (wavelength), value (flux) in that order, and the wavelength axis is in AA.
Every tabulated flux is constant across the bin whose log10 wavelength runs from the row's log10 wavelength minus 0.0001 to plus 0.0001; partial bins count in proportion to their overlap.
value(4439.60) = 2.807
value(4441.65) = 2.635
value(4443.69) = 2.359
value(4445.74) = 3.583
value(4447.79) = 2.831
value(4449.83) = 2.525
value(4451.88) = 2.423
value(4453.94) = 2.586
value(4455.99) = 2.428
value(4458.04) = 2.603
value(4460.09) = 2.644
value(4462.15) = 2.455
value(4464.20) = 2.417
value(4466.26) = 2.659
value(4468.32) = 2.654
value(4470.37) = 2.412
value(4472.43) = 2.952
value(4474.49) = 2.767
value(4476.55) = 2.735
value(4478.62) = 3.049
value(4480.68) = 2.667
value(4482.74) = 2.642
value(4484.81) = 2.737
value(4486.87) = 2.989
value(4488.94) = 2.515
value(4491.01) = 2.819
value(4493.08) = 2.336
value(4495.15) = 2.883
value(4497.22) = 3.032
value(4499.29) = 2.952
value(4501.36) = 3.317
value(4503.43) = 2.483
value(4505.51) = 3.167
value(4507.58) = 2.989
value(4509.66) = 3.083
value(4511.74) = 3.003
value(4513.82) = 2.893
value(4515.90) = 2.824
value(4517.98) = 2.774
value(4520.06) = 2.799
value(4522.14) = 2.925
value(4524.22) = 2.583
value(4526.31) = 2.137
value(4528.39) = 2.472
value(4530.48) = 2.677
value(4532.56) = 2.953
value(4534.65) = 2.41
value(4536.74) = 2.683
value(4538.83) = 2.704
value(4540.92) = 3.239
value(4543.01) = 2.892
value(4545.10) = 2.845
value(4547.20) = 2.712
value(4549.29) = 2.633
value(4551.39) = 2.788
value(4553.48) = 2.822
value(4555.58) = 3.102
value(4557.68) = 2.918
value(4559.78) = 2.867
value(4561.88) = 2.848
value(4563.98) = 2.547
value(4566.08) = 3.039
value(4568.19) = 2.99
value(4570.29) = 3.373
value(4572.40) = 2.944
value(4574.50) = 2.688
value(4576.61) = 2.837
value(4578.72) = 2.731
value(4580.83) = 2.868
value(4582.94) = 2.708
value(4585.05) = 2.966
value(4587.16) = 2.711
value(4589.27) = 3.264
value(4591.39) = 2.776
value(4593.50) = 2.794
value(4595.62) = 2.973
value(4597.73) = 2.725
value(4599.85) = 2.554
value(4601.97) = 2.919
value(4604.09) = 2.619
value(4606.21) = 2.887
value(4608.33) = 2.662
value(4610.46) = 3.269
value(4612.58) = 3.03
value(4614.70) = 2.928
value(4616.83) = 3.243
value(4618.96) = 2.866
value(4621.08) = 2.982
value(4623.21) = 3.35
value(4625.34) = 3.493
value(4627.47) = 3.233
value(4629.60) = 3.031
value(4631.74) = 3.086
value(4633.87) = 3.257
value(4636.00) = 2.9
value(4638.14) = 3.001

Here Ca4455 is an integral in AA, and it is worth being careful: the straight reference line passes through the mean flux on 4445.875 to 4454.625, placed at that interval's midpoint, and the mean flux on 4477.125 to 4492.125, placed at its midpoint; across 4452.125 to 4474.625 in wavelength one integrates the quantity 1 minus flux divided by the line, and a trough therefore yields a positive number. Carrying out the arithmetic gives 1.1 AA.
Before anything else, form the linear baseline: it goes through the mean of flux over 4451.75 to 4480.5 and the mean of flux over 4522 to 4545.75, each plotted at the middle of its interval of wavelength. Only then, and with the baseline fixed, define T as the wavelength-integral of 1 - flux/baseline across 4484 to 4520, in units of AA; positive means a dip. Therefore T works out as -2.7 AA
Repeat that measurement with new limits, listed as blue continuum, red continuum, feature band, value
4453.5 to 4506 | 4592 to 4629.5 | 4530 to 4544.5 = 0.2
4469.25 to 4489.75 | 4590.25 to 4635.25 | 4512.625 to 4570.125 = 1.4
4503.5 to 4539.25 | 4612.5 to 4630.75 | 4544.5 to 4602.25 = 1.9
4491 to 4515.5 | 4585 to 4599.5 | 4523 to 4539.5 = 1.8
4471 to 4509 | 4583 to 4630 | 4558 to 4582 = 0.3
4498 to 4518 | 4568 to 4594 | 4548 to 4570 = 0.3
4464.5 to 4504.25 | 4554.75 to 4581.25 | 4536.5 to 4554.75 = 0.3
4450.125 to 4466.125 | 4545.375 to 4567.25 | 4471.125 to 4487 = -1.3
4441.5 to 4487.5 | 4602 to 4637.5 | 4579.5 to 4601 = 1.1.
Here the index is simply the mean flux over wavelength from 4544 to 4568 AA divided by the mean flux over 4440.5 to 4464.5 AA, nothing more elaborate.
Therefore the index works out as 1.08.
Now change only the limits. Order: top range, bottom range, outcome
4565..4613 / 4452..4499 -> 1.08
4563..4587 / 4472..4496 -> 1.05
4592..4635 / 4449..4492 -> 1.13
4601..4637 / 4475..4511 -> 1.07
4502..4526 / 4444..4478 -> 1.07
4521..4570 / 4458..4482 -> 1.04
